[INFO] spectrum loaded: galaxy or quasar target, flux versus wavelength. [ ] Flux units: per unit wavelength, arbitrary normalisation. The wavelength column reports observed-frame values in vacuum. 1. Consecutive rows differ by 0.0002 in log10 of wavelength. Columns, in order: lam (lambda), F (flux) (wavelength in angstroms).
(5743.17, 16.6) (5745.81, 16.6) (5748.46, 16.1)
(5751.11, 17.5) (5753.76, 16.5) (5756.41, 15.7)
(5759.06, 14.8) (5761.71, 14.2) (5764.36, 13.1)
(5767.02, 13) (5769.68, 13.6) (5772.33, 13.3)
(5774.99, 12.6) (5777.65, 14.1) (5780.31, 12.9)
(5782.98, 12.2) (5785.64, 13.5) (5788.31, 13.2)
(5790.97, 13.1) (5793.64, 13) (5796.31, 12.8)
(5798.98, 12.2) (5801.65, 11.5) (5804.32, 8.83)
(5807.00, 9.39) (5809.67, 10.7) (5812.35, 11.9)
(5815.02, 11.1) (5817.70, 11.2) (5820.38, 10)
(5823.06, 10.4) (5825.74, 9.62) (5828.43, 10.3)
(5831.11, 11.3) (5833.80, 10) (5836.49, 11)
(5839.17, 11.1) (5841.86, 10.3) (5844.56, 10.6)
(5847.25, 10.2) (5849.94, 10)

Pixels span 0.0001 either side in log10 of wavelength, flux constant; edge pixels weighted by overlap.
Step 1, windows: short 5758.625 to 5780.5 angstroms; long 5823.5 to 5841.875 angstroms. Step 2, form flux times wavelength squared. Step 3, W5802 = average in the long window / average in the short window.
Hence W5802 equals 0.80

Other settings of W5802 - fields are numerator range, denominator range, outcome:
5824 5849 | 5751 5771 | 0.74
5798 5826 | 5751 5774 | 0.75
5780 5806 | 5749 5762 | 0.78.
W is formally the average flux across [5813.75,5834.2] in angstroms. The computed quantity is 10.5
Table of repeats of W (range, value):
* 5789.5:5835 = 11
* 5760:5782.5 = 13.3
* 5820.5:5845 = 10.5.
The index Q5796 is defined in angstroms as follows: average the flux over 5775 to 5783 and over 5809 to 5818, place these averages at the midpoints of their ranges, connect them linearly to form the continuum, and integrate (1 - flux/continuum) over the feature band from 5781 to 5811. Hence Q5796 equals 0.9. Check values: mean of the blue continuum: 13.1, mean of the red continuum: 11.3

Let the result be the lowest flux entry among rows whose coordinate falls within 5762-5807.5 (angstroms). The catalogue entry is 8.83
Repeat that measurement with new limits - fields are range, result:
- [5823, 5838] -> 9.62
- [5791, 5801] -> 12.2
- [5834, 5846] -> 10.3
